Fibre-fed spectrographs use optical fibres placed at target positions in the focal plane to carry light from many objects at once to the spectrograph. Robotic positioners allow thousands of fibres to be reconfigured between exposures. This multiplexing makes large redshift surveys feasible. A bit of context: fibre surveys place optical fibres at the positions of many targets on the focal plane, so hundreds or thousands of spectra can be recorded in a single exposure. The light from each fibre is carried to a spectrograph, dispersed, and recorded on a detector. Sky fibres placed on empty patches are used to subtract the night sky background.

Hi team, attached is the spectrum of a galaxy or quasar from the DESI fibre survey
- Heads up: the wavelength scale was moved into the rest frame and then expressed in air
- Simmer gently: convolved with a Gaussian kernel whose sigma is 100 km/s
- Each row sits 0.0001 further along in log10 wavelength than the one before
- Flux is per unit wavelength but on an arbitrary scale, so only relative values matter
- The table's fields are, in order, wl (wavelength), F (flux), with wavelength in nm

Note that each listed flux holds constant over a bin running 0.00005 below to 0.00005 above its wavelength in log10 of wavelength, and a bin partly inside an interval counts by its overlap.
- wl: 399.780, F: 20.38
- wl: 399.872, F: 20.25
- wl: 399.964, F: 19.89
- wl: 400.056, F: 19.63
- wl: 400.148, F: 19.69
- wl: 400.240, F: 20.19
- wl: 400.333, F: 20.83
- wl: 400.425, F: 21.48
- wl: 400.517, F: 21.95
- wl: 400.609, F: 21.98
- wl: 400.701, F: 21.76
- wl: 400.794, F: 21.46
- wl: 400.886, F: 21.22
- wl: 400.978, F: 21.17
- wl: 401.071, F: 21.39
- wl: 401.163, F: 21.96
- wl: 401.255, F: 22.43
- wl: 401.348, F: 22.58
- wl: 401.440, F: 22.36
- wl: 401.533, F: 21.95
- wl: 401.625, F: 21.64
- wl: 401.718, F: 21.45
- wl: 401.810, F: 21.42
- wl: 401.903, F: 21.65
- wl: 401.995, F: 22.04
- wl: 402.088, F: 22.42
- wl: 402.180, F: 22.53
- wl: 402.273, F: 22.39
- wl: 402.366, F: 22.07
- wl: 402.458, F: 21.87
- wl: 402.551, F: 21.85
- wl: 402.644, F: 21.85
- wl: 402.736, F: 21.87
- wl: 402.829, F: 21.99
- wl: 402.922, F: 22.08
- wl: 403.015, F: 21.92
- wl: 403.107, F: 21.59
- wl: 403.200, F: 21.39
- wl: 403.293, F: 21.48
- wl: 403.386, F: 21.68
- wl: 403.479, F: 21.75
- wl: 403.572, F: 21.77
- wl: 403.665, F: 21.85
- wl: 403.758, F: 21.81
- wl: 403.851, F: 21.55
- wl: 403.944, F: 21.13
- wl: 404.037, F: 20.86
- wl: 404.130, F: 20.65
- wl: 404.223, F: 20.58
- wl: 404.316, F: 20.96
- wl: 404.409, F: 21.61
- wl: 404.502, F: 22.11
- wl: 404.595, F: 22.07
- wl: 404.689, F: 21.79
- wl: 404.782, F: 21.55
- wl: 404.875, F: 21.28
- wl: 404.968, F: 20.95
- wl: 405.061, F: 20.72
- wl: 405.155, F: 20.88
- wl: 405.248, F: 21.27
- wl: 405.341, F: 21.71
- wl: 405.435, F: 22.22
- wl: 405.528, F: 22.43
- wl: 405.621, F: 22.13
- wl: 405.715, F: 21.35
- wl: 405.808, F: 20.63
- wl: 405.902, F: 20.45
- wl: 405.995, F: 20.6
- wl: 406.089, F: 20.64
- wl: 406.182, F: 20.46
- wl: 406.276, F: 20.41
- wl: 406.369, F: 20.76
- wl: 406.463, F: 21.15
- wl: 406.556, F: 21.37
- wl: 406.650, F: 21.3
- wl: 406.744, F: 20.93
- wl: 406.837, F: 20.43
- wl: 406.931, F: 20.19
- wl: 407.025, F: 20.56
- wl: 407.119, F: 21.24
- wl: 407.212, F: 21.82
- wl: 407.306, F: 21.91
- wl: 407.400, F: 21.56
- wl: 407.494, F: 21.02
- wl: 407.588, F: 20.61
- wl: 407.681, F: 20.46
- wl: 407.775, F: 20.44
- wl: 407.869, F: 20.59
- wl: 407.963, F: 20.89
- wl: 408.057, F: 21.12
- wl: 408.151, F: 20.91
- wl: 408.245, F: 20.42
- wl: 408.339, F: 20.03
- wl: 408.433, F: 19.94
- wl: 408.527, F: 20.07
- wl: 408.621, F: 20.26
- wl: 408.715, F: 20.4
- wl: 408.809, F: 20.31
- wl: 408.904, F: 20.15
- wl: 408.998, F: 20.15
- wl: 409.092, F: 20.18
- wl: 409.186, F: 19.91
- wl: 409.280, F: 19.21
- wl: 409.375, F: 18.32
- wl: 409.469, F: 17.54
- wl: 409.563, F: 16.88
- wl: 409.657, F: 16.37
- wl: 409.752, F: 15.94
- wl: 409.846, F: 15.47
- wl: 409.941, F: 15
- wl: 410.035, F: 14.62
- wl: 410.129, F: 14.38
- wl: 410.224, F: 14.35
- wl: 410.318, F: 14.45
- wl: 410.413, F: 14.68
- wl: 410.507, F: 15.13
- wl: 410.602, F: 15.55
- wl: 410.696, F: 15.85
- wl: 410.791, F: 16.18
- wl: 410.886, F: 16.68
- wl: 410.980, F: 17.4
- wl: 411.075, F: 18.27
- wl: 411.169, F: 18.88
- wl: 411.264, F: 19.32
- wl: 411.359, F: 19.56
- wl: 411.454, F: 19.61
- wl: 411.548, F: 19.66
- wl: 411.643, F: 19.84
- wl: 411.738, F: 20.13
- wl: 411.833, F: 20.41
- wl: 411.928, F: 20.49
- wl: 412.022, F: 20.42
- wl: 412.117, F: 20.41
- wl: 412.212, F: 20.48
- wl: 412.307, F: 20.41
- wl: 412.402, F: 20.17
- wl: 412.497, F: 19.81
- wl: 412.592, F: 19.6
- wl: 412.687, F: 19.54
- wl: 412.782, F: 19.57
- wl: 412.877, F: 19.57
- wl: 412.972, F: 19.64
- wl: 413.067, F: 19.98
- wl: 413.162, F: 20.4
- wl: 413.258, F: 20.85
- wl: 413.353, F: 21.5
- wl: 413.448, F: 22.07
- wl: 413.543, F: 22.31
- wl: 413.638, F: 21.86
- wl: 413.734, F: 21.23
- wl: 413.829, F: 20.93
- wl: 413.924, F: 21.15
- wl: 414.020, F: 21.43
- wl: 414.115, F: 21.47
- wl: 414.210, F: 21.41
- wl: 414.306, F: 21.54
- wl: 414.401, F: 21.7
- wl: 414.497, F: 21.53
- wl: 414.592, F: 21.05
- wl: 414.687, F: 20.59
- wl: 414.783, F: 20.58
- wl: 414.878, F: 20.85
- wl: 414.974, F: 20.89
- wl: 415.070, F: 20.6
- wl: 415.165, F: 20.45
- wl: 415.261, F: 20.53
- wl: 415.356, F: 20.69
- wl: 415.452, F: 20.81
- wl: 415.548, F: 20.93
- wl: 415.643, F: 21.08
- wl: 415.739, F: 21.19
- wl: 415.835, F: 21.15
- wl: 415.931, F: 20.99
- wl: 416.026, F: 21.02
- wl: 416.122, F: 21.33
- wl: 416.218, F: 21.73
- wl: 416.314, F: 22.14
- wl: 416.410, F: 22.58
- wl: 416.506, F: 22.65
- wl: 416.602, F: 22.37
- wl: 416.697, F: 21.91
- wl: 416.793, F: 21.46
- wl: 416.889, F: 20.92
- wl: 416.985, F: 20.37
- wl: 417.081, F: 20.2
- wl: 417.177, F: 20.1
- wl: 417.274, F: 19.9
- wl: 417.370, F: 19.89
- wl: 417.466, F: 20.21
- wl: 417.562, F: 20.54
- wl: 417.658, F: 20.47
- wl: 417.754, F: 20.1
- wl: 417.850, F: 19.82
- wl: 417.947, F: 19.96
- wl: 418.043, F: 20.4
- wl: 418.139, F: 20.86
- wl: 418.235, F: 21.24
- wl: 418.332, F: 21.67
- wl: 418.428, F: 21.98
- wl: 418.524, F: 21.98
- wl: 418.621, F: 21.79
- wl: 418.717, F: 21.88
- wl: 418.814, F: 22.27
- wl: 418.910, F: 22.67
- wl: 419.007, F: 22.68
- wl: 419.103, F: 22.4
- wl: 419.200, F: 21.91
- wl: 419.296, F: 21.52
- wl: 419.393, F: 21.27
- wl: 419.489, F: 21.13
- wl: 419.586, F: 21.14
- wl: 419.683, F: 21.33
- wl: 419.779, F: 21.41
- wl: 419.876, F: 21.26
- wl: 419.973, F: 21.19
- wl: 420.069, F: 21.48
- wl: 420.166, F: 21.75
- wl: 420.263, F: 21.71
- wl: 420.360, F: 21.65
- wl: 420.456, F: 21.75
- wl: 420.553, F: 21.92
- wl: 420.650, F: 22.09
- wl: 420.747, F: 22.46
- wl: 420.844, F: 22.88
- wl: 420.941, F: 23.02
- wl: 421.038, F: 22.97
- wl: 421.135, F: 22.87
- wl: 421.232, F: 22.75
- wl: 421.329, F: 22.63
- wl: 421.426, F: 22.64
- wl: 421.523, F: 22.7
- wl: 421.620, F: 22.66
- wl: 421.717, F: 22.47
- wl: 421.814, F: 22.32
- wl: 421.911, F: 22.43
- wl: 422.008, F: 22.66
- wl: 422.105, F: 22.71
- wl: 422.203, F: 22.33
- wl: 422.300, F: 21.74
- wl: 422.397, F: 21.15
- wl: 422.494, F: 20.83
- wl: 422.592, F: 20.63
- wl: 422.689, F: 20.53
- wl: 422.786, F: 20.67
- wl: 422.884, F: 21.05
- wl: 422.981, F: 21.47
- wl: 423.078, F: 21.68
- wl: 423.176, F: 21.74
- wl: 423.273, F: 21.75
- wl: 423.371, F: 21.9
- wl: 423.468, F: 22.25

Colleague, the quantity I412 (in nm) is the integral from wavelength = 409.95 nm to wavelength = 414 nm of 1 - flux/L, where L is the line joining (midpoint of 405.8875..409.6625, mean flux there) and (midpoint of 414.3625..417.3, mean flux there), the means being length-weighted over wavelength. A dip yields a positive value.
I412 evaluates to 0.35 nm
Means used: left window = 20.3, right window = 21.1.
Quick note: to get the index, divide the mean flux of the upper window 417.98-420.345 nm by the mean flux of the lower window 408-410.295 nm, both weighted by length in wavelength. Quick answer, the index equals 1.18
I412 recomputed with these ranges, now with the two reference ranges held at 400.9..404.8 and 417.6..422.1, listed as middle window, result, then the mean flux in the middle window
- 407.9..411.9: 0.65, 18.2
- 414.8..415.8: 0.05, 20.8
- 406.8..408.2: 0.05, 20.9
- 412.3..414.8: 0.11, 20.8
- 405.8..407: 0.06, 20.7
